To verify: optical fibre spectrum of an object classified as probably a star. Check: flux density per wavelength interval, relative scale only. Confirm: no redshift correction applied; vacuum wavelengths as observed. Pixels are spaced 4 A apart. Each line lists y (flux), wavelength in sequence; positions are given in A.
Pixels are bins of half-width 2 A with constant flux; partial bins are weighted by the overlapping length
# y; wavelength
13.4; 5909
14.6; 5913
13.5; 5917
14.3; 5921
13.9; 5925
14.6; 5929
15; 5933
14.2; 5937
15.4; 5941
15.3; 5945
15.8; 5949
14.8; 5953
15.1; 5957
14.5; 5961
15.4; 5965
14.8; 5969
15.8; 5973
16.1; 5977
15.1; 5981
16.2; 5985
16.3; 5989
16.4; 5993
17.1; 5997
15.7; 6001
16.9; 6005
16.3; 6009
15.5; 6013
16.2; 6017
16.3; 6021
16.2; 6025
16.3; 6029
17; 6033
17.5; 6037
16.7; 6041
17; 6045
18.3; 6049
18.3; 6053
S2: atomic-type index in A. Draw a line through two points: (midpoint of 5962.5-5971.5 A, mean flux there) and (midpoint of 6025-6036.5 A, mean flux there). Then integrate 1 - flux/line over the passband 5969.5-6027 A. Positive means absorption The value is -0.9 A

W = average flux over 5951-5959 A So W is 14.9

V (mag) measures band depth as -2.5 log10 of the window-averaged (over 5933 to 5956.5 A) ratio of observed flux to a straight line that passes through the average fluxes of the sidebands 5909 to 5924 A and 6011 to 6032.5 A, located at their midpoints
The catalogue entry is -0.04 mag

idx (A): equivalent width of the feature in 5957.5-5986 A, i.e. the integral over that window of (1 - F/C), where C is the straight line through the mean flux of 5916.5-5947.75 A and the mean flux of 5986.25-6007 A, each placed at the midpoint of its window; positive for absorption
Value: 0.7 A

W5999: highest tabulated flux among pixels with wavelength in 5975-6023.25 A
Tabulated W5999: 17.1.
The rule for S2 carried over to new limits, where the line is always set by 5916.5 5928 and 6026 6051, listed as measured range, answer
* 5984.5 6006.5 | -0.67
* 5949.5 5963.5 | -0.01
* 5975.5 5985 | -0.09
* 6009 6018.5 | 0.29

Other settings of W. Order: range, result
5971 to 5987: 15.8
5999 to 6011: 16.3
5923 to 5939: 14.4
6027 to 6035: 16.6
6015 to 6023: 16.2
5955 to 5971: 15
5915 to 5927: 13.9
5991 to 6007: 16.5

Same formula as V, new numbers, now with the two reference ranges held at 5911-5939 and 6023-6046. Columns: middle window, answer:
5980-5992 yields -0.02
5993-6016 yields -0.01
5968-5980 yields -0.01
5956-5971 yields 0.02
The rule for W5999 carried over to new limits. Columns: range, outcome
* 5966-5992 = 16.3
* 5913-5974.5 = 15.8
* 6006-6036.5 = 17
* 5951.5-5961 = 15.1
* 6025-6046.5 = 17.5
